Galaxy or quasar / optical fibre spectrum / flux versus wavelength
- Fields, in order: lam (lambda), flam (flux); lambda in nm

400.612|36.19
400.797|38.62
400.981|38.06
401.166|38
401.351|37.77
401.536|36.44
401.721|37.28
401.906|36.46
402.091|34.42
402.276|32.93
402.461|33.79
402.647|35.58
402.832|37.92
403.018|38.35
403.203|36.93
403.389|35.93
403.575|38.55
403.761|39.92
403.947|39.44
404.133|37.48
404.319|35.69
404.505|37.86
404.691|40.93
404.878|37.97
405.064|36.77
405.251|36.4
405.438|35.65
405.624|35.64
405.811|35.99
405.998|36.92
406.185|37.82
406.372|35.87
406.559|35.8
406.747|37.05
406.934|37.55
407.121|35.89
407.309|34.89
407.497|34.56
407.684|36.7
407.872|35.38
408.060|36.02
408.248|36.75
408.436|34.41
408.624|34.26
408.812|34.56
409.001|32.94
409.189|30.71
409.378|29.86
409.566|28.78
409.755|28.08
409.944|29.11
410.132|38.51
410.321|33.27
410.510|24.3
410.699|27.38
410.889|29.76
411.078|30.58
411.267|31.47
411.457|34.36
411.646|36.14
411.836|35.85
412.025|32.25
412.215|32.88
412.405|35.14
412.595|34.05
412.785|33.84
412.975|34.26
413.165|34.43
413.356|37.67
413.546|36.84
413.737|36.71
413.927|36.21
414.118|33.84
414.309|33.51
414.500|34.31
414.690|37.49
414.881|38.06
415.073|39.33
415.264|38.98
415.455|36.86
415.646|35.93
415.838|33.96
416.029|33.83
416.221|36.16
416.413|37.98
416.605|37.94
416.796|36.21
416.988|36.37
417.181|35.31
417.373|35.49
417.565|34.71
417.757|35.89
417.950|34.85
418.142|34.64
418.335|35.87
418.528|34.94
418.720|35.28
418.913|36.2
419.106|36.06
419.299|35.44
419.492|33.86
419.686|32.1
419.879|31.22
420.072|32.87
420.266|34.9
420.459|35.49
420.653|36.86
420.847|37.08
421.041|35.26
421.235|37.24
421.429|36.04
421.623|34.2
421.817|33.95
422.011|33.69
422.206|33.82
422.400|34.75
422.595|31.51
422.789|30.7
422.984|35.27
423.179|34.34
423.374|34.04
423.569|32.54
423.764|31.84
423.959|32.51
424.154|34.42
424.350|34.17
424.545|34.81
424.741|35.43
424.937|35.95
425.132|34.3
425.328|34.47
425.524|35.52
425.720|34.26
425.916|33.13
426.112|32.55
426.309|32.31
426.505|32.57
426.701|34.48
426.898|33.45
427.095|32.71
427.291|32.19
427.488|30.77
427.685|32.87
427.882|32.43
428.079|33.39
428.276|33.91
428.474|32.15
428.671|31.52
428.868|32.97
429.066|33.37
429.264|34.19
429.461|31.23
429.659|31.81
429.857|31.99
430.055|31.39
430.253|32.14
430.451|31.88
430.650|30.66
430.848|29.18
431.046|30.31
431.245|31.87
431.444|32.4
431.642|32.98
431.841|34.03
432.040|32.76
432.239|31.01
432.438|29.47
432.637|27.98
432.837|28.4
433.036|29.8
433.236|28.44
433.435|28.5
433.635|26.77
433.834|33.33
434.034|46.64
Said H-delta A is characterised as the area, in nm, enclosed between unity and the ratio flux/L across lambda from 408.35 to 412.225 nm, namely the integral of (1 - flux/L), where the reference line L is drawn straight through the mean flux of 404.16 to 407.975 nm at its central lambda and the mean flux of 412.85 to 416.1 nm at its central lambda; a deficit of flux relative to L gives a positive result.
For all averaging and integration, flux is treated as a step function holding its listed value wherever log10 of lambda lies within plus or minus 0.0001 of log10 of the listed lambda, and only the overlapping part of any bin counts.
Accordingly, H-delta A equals 0.47 nm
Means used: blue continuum 36.6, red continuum 36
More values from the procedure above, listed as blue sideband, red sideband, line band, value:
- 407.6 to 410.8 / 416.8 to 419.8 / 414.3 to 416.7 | -0.16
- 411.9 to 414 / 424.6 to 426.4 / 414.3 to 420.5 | -0.15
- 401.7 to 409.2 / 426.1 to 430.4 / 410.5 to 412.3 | 0.18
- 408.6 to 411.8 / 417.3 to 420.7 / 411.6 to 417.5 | -0.47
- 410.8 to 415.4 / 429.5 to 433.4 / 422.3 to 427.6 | -0.19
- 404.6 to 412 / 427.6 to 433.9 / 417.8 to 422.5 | -0.31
